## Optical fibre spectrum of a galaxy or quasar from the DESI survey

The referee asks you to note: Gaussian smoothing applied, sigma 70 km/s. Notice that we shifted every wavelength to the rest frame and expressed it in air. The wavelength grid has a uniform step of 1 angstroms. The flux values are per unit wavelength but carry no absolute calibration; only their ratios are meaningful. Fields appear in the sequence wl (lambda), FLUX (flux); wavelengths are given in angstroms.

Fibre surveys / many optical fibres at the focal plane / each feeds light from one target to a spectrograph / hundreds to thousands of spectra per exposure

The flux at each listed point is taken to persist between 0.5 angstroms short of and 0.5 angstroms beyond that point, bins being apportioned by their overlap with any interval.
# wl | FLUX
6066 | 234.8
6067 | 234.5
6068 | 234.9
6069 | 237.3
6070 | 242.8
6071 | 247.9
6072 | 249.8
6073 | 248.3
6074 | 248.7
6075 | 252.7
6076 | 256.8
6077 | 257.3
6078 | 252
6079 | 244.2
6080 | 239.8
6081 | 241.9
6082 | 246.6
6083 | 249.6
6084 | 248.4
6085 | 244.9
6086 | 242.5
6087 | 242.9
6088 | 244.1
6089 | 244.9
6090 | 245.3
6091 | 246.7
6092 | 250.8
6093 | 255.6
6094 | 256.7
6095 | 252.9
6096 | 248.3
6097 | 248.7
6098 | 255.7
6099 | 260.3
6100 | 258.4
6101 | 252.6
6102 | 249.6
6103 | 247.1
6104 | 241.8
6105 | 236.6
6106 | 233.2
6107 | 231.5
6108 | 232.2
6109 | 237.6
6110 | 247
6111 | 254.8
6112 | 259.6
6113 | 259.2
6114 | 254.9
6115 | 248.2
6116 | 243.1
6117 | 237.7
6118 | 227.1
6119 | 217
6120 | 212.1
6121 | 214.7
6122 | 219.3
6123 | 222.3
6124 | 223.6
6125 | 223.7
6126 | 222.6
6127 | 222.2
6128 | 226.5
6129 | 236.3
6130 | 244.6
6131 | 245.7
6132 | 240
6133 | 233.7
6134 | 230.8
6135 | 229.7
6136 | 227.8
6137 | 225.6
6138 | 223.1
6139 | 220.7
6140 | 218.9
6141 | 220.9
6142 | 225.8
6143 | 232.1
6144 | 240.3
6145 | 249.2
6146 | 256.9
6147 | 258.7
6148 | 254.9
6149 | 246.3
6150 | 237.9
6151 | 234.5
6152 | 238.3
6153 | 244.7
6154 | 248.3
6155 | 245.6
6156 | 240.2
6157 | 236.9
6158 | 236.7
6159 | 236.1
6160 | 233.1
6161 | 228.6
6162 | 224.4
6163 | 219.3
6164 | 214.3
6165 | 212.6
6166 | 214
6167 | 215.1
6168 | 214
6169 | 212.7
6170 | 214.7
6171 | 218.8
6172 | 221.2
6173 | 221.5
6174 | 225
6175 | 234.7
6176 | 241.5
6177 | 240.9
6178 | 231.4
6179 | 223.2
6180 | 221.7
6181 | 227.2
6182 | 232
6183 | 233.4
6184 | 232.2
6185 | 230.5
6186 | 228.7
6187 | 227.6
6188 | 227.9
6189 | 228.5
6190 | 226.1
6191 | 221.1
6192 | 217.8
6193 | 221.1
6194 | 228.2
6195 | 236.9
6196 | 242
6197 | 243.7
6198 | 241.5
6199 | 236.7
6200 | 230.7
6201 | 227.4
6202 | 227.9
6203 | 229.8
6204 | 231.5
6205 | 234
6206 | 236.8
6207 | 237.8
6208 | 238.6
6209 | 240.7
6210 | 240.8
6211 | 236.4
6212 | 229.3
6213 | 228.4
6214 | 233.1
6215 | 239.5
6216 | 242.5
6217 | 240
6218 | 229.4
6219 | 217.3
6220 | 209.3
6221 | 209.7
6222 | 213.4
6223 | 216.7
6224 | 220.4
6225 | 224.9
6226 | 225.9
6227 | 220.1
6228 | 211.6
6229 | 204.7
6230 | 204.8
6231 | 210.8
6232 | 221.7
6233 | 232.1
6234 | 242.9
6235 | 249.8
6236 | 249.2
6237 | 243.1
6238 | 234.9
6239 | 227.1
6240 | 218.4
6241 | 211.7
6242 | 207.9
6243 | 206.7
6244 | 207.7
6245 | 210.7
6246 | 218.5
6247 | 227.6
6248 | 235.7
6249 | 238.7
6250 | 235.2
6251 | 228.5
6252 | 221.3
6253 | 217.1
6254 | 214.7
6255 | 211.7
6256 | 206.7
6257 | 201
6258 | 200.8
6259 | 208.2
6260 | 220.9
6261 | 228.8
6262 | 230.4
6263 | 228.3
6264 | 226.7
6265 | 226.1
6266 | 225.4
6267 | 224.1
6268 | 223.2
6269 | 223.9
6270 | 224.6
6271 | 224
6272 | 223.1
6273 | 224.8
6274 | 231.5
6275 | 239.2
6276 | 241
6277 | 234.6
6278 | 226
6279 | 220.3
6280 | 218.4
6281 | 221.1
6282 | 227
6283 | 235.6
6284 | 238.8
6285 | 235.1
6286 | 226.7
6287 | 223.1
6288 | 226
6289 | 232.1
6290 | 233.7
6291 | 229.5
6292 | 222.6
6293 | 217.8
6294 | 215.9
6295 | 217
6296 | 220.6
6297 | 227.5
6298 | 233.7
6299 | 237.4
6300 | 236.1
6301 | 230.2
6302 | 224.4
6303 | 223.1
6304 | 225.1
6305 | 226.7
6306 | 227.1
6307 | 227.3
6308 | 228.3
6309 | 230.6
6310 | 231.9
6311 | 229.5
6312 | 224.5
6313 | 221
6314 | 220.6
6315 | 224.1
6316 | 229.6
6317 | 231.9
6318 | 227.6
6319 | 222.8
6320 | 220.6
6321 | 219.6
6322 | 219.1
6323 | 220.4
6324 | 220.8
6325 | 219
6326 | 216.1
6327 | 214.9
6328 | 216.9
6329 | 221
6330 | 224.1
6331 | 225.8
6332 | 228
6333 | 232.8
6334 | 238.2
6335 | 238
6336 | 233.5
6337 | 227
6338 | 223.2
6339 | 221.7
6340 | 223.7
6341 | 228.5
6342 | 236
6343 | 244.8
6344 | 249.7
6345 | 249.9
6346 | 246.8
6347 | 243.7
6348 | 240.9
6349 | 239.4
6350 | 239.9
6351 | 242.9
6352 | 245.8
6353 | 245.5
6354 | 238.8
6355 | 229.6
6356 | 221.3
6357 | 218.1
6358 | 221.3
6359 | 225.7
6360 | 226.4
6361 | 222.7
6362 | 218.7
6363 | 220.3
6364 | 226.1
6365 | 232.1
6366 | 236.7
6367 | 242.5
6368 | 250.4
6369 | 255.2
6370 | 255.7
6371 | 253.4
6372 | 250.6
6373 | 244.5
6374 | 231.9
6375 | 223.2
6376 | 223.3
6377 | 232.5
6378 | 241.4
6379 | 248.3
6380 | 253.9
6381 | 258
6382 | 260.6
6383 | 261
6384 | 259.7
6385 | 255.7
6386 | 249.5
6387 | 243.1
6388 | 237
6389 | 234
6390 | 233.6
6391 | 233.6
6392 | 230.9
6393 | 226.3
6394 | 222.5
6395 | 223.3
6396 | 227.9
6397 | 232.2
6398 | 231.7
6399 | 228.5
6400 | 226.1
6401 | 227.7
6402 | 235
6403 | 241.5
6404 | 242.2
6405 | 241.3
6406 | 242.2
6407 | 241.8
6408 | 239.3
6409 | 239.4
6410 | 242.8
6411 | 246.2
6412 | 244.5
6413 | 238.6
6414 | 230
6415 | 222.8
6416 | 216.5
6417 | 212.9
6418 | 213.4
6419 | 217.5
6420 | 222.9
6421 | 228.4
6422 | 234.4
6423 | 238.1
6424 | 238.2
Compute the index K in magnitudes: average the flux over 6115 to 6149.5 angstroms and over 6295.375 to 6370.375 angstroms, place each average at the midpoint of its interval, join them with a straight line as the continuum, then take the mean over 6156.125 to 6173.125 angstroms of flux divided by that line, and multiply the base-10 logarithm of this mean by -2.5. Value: 0.04 mag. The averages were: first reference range 232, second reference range 230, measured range 222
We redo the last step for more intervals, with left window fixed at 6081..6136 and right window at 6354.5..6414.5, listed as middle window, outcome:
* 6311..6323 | 0.067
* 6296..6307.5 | 0.045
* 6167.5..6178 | 0.070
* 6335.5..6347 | 0.011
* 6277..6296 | 0.058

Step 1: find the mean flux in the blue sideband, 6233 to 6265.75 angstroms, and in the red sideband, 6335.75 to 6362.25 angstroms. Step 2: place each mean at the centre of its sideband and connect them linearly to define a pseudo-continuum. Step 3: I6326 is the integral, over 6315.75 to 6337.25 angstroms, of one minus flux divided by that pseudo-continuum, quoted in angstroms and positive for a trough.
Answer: 0.6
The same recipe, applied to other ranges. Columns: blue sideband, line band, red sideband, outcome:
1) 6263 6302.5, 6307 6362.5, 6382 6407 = 0.7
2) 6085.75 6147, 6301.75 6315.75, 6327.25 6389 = 0.7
